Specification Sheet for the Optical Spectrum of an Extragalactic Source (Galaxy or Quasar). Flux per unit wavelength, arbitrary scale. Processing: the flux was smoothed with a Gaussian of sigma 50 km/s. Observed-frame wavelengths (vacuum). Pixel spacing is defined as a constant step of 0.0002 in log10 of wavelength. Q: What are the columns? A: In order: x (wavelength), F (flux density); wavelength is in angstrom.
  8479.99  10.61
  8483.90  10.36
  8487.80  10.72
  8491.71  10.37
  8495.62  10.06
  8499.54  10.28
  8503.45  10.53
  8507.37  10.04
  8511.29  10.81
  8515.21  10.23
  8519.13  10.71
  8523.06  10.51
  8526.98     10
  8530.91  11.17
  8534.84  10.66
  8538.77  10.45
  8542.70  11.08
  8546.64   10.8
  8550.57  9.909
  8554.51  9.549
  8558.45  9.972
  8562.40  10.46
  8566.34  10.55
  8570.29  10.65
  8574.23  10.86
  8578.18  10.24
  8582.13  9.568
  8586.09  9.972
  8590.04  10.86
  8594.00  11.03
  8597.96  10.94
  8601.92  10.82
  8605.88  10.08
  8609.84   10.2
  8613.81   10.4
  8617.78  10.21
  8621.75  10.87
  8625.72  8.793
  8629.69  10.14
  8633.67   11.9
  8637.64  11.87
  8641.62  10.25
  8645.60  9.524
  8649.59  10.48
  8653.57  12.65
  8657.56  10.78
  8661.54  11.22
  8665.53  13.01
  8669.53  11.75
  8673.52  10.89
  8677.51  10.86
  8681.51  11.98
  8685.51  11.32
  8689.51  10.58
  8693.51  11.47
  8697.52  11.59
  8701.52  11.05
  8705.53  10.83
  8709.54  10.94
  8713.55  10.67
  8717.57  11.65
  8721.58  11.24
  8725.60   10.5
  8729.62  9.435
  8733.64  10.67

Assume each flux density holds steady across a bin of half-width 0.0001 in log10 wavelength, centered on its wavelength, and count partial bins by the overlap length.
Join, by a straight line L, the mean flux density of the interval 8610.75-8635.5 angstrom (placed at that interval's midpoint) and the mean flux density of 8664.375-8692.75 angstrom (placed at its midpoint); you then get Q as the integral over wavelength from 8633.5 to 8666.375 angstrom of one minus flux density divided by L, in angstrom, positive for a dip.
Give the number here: -1.0 angstrom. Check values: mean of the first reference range 10.4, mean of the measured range 11.2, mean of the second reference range 11.4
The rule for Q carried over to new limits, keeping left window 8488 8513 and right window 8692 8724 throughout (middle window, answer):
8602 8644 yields 1.4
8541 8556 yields 0.3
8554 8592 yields 1.3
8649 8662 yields -0.5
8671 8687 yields -0.3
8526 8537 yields -0.2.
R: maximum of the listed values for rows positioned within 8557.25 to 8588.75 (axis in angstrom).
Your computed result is 10.86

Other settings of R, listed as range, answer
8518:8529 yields 10.71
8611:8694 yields 13.01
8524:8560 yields 11.17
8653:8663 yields 12.65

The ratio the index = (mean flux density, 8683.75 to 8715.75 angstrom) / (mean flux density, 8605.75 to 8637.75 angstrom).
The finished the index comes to 1.1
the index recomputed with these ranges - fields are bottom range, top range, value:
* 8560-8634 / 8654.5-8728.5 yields 1.08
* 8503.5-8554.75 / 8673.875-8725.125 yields 1.06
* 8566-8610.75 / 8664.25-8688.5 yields 1.10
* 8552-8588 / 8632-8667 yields 1.11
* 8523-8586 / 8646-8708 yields 1.09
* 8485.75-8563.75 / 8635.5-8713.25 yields 1.08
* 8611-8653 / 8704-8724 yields 1.05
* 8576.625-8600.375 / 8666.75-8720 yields 1.07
